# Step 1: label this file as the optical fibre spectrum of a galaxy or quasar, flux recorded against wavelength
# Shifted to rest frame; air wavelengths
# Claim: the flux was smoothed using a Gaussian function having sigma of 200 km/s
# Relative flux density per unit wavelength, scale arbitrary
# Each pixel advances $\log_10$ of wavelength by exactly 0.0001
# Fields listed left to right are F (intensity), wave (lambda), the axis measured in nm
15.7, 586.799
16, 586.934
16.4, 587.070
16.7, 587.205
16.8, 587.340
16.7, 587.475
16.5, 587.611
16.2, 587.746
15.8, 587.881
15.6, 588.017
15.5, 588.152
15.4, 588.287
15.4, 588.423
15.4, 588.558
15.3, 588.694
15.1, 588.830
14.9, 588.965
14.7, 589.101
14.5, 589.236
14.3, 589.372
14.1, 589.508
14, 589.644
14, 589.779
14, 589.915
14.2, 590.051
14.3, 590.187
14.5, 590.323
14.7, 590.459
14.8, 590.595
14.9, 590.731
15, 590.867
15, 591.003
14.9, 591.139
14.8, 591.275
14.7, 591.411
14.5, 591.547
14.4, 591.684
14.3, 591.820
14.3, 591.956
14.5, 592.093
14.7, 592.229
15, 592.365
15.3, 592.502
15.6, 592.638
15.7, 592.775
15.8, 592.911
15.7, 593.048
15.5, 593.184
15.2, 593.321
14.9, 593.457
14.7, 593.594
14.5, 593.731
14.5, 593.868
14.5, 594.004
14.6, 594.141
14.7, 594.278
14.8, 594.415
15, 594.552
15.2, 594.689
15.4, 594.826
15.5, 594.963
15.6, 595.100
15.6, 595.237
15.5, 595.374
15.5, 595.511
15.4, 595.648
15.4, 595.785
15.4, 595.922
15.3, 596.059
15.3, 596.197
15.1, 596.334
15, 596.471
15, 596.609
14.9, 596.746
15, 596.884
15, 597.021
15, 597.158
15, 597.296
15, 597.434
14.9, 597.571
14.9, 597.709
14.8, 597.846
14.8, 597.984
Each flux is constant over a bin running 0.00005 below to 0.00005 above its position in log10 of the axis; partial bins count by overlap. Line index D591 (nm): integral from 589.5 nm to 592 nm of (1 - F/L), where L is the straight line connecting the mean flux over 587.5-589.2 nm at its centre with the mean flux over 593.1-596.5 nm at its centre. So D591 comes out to 0.14 nm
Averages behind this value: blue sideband 15.5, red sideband 15.1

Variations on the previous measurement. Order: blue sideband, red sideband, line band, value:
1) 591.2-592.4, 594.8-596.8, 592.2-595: -0.03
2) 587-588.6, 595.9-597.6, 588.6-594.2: 0.32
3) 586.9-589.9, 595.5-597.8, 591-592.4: 0.06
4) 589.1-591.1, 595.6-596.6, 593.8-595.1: 0.01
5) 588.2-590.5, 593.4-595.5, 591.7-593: -0.01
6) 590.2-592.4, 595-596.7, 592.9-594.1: 0.00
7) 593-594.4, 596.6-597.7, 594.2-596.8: -0.06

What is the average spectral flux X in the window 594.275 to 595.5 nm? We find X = 15.3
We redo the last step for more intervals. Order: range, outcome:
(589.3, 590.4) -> 14.2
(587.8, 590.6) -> 14.8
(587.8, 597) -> 15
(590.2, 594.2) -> 14.9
